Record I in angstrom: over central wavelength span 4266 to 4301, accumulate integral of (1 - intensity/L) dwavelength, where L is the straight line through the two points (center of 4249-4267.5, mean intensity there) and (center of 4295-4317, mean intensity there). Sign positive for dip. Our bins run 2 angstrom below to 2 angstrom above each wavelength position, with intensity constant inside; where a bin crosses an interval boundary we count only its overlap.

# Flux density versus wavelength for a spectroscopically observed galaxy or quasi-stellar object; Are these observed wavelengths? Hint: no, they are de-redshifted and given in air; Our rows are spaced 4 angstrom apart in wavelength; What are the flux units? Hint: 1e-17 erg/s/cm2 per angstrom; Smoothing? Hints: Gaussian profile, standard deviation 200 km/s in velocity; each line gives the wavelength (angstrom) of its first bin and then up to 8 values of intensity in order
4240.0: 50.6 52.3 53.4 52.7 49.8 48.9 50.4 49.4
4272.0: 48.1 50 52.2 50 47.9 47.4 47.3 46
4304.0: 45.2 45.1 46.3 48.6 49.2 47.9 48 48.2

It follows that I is -0.4 angstrom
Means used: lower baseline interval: 50.5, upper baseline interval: 46.3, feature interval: 48.8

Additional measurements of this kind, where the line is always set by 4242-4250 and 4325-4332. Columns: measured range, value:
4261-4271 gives 0.4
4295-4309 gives 1.1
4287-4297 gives 0.5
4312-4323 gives 0.1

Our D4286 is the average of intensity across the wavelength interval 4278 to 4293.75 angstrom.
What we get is 49.4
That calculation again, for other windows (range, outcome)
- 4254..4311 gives 48.4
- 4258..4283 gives 49.8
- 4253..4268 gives 49.9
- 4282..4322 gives 47.3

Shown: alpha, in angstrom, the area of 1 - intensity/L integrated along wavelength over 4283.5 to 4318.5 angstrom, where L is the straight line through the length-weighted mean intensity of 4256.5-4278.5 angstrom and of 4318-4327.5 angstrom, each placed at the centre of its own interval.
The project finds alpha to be 1.33 angstrom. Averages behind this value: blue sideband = 49.5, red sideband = 48.5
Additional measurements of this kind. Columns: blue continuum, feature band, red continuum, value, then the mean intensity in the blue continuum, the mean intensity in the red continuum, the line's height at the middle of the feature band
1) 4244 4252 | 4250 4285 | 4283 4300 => 0.3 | 53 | 47.8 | 50.6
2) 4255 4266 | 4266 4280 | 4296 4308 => -0.3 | 49.7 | 45.8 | 48.5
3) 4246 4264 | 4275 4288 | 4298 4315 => -0.5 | 51.1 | 45.8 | 48.4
